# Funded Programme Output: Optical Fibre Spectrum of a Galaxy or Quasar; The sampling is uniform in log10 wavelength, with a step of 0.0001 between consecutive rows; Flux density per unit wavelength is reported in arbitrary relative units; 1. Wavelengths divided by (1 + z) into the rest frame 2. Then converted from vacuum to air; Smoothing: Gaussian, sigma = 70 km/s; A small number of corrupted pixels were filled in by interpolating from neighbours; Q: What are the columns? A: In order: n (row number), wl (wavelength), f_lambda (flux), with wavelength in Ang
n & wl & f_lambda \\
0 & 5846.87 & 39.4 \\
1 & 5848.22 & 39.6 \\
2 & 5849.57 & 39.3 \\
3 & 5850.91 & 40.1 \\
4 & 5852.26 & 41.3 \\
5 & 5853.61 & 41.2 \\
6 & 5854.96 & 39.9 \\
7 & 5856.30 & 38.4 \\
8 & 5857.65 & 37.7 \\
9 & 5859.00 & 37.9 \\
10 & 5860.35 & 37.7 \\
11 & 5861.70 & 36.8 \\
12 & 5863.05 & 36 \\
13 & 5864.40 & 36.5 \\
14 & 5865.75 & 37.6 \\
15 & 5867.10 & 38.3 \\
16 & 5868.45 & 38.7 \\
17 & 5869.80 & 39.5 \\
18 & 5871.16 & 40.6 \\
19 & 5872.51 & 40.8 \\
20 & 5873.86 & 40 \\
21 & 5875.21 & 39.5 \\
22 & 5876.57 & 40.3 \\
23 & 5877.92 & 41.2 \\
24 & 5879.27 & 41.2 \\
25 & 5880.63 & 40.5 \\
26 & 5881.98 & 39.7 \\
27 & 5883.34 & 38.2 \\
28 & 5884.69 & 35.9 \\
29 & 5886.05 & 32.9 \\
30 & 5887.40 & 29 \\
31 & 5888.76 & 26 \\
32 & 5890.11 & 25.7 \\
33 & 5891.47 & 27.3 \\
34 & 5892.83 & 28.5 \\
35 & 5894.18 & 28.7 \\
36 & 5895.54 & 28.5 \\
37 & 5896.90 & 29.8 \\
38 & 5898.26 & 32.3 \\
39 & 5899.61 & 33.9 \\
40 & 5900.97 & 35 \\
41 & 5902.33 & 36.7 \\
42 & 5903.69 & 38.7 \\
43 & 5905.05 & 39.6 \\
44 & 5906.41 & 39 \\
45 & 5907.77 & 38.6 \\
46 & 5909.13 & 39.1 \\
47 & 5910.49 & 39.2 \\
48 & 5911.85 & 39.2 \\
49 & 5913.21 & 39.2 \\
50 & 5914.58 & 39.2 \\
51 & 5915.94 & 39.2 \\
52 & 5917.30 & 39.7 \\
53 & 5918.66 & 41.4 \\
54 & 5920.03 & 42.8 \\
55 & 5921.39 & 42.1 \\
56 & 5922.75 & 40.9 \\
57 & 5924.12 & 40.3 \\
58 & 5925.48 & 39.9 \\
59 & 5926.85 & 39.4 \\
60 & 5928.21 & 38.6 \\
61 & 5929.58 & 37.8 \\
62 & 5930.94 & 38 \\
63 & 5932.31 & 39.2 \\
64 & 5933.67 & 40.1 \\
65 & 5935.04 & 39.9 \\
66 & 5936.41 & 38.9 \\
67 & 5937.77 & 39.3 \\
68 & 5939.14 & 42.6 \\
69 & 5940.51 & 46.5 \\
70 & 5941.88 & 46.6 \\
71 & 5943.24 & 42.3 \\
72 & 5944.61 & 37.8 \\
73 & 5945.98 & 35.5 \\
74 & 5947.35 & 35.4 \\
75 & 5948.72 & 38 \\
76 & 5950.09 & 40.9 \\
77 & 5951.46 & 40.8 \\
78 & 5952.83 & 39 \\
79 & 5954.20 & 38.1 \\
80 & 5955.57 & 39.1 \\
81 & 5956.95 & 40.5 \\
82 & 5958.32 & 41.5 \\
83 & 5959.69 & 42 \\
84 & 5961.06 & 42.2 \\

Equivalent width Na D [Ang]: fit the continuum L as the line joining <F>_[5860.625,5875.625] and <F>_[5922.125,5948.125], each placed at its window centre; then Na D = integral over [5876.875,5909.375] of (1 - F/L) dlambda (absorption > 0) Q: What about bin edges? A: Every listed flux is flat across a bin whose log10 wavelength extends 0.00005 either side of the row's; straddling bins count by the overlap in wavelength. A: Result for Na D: 3.9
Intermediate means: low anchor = 38.5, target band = 34.4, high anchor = 39.9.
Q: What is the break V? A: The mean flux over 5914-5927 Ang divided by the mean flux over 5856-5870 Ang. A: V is 1.08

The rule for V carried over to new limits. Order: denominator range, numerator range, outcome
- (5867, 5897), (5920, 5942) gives 1.15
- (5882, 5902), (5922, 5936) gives 1.26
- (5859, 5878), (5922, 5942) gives 1.04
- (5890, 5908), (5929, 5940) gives 1.20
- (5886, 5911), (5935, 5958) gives 1.21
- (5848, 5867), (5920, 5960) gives 1.04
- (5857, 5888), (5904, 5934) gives 1.04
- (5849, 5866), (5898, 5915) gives 0.98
